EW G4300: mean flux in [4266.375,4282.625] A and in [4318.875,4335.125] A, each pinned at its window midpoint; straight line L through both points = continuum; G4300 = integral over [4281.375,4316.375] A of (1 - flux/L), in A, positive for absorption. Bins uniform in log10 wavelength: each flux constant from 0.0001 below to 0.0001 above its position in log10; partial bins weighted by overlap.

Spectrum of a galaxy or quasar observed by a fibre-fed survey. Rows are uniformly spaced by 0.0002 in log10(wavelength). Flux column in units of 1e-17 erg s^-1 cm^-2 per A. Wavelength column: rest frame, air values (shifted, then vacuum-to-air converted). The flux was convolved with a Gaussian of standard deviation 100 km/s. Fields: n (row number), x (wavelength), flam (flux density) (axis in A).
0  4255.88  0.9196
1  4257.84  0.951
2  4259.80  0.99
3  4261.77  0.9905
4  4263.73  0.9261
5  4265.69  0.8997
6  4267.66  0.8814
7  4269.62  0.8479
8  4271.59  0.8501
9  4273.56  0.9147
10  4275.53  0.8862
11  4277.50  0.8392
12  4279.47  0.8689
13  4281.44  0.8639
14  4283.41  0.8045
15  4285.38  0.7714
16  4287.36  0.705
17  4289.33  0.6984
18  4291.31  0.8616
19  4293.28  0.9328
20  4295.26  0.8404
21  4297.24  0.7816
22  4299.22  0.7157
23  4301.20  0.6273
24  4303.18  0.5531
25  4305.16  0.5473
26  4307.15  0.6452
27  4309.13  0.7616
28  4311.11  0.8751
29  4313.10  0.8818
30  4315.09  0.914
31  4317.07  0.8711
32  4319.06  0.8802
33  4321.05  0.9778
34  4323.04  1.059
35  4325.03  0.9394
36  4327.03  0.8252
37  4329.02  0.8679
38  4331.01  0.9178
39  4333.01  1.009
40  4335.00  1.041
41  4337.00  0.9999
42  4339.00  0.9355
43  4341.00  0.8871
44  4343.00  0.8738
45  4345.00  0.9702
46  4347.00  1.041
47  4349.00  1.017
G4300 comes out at 5.4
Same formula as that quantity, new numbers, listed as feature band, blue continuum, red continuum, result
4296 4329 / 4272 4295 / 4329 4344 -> 3.3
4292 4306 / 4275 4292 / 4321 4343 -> 2.2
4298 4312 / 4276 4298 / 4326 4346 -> 3.0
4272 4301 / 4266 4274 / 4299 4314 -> -0.8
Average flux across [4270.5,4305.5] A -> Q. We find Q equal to 0.786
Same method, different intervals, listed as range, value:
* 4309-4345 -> 0.923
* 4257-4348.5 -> 0.864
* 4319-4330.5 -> 0.928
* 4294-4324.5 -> 0.799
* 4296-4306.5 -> 0.649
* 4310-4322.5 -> 0.905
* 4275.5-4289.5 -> 0.806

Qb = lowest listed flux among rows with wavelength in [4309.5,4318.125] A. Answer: 0.8711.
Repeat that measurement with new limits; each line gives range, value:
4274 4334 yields 0.5473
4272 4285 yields 0.8045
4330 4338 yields 0.9178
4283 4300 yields 0.6984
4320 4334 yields 0.8252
